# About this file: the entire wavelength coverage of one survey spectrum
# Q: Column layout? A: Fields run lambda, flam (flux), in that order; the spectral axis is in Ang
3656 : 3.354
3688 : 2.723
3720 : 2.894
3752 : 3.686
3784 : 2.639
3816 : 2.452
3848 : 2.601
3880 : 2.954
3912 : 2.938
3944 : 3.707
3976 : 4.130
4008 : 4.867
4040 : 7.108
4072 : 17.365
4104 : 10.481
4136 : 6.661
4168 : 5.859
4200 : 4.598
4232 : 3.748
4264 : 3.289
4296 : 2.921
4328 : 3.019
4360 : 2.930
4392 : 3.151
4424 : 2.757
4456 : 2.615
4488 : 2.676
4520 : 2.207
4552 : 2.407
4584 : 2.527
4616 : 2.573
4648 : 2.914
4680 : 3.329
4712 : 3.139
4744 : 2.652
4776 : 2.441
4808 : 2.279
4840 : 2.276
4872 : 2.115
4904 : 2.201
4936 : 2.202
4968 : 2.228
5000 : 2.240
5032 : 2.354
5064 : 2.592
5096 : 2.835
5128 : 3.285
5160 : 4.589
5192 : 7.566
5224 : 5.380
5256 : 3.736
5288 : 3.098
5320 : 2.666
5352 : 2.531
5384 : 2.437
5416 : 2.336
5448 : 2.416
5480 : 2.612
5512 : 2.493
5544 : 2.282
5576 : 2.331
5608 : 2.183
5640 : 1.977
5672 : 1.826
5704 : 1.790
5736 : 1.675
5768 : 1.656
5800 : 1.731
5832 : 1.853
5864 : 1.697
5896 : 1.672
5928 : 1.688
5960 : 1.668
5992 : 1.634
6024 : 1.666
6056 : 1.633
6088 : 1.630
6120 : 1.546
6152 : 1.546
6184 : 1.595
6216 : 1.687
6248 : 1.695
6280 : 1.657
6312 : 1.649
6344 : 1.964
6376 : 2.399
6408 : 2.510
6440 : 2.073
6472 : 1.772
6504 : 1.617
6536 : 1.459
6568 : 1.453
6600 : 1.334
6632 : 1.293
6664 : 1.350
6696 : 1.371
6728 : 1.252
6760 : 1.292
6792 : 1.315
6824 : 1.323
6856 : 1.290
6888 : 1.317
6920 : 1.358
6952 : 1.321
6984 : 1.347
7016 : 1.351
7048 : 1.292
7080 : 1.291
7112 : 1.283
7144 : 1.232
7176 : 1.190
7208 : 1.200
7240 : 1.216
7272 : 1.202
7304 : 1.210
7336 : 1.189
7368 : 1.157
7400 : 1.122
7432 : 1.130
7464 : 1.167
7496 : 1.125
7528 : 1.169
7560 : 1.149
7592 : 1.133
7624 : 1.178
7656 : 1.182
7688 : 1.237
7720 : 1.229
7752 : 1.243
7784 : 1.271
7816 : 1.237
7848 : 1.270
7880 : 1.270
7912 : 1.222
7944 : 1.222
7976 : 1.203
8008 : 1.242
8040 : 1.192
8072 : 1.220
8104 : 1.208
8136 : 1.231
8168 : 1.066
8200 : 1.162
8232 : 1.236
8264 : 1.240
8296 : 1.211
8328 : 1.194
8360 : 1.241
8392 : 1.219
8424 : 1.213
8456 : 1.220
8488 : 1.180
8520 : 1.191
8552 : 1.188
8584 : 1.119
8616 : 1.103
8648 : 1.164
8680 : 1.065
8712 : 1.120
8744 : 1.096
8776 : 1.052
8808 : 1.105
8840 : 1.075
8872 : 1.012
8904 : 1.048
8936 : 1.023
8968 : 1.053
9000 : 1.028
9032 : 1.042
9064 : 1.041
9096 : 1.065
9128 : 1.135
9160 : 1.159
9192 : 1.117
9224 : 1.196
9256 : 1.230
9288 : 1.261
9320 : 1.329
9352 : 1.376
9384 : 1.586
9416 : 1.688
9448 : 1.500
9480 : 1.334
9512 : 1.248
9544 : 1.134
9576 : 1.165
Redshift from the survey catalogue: 2.355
